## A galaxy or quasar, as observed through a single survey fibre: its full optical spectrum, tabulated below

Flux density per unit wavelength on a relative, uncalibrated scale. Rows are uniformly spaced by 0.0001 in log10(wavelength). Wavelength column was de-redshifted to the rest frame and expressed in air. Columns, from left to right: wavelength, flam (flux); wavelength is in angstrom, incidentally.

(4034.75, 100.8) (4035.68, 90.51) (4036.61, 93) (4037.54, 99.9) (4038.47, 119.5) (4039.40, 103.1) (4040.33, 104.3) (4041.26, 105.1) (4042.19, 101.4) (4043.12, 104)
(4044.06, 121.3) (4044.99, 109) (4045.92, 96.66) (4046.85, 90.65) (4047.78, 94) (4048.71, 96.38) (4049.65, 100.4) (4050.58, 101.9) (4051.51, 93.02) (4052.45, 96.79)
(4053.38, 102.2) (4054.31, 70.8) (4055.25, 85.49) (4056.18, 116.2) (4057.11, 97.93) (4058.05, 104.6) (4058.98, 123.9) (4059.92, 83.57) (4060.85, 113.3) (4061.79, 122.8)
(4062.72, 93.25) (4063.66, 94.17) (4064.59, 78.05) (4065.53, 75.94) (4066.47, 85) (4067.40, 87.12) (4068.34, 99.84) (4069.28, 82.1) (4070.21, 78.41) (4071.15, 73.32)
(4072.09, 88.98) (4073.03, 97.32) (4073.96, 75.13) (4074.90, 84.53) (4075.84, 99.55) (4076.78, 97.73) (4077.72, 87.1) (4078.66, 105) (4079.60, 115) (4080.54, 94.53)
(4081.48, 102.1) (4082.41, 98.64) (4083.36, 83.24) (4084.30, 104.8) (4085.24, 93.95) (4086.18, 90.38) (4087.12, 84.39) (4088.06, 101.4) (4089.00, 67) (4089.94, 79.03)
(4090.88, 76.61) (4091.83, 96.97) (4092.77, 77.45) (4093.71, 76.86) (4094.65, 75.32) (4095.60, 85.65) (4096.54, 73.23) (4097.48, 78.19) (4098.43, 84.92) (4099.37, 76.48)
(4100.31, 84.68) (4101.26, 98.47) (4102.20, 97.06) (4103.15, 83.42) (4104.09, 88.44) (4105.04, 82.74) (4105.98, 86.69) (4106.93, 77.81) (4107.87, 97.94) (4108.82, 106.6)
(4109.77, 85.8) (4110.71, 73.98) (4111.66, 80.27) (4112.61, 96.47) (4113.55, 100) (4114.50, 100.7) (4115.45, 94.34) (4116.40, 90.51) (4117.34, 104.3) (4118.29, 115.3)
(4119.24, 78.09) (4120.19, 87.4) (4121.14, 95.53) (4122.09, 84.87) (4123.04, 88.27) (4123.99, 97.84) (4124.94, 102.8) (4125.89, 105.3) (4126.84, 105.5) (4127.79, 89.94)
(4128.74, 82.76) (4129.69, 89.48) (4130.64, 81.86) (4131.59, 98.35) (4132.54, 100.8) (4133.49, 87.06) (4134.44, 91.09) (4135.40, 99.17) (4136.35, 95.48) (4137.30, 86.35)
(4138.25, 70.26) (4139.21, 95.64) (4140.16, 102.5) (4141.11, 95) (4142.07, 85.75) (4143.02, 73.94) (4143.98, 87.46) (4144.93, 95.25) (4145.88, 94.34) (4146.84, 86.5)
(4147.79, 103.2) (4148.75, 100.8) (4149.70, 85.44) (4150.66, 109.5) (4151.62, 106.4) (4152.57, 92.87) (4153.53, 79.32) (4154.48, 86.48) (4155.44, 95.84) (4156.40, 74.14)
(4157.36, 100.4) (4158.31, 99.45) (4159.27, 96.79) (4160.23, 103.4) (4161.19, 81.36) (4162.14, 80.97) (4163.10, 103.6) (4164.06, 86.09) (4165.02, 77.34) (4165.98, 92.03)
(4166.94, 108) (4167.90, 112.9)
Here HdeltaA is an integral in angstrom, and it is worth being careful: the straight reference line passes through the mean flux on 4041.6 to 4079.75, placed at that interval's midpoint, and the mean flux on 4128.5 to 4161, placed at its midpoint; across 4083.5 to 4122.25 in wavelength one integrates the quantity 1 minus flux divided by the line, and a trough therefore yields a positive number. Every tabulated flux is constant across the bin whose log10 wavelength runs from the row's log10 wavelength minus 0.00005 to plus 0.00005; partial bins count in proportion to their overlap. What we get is 2.3 angstrom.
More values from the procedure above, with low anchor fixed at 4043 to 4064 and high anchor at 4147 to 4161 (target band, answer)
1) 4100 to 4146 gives 2.3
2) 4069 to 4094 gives 2.4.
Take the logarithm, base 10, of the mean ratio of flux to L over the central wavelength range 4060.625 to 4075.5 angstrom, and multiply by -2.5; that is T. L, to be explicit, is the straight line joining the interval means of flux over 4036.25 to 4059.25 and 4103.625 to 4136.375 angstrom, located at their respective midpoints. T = 0.11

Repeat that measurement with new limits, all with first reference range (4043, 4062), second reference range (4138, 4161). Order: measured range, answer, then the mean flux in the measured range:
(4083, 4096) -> 0.15 mag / 85.2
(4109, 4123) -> 0.04 mag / 92.1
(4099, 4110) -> 0.09 mag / 89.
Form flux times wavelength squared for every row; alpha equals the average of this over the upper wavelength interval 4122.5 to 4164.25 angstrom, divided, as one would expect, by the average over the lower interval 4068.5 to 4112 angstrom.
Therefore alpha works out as 1.08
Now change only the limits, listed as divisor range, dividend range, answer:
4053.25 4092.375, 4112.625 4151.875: 1.04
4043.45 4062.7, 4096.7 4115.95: 0.90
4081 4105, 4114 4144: 1.09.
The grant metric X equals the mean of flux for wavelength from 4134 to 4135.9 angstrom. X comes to 94.9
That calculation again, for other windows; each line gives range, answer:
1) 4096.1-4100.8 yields 79.6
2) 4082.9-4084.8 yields 94.1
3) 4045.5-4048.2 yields 93.8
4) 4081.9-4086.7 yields 94.2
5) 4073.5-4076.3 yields 86.3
